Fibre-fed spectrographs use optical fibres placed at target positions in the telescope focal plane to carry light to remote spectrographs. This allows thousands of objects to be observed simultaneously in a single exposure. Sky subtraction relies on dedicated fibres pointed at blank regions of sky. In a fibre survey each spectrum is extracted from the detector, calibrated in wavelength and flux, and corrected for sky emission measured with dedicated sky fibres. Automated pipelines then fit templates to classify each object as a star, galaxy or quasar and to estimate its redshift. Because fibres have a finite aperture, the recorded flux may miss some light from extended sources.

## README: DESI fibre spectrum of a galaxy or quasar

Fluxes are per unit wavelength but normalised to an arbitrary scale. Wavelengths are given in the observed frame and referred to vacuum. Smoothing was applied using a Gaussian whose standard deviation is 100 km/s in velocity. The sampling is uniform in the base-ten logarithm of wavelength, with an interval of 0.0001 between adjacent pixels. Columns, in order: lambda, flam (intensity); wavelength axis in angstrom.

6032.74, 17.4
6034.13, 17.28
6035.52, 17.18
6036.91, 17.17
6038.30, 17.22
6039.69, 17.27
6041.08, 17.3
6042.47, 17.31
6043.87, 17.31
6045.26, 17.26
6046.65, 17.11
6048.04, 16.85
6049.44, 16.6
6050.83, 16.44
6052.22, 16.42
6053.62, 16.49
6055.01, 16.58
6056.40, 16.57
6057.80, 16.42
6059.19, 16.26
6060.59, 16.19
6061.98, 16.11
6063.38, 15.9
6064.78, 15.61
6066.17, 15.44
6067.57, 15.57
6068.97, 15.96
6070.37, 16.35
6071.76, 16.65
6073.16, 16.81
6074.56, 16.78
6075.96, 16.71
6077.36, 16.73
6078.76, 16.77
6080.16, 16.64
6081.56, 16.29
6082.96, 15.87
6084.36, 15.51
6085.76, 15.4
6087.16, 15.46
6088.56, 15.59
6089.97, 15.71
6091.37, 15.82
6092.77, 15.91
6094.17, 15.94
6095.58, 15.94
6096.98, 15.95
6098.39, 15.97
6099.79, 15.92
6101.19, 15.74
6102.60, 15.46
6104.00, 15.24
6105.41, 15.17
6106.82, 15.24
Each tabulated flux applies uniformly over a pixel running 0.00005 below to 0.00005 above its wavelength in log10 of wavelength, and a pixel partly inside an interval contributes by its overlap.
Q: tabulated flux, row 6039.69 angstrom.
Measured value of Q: 17.27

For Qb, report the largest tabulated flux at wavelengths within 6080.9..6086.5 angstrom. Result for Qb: 16.29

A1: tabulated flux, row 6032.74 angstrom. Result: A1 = 17.4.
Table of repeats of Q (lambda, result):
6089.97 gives 15.71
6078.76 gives 16.77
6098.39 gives 15.97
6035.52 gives 17.18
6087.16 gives 15.46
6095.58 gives 15.94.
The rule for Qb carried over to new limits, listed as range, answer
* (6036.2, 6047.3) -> 17.31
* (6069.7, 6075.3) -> 16.81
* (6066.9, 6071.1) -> 16.35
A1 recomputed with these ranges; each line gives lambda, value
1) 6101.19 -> 15.74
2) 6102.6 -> 15.46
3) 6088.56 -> 15.59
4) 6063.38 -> 15.9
